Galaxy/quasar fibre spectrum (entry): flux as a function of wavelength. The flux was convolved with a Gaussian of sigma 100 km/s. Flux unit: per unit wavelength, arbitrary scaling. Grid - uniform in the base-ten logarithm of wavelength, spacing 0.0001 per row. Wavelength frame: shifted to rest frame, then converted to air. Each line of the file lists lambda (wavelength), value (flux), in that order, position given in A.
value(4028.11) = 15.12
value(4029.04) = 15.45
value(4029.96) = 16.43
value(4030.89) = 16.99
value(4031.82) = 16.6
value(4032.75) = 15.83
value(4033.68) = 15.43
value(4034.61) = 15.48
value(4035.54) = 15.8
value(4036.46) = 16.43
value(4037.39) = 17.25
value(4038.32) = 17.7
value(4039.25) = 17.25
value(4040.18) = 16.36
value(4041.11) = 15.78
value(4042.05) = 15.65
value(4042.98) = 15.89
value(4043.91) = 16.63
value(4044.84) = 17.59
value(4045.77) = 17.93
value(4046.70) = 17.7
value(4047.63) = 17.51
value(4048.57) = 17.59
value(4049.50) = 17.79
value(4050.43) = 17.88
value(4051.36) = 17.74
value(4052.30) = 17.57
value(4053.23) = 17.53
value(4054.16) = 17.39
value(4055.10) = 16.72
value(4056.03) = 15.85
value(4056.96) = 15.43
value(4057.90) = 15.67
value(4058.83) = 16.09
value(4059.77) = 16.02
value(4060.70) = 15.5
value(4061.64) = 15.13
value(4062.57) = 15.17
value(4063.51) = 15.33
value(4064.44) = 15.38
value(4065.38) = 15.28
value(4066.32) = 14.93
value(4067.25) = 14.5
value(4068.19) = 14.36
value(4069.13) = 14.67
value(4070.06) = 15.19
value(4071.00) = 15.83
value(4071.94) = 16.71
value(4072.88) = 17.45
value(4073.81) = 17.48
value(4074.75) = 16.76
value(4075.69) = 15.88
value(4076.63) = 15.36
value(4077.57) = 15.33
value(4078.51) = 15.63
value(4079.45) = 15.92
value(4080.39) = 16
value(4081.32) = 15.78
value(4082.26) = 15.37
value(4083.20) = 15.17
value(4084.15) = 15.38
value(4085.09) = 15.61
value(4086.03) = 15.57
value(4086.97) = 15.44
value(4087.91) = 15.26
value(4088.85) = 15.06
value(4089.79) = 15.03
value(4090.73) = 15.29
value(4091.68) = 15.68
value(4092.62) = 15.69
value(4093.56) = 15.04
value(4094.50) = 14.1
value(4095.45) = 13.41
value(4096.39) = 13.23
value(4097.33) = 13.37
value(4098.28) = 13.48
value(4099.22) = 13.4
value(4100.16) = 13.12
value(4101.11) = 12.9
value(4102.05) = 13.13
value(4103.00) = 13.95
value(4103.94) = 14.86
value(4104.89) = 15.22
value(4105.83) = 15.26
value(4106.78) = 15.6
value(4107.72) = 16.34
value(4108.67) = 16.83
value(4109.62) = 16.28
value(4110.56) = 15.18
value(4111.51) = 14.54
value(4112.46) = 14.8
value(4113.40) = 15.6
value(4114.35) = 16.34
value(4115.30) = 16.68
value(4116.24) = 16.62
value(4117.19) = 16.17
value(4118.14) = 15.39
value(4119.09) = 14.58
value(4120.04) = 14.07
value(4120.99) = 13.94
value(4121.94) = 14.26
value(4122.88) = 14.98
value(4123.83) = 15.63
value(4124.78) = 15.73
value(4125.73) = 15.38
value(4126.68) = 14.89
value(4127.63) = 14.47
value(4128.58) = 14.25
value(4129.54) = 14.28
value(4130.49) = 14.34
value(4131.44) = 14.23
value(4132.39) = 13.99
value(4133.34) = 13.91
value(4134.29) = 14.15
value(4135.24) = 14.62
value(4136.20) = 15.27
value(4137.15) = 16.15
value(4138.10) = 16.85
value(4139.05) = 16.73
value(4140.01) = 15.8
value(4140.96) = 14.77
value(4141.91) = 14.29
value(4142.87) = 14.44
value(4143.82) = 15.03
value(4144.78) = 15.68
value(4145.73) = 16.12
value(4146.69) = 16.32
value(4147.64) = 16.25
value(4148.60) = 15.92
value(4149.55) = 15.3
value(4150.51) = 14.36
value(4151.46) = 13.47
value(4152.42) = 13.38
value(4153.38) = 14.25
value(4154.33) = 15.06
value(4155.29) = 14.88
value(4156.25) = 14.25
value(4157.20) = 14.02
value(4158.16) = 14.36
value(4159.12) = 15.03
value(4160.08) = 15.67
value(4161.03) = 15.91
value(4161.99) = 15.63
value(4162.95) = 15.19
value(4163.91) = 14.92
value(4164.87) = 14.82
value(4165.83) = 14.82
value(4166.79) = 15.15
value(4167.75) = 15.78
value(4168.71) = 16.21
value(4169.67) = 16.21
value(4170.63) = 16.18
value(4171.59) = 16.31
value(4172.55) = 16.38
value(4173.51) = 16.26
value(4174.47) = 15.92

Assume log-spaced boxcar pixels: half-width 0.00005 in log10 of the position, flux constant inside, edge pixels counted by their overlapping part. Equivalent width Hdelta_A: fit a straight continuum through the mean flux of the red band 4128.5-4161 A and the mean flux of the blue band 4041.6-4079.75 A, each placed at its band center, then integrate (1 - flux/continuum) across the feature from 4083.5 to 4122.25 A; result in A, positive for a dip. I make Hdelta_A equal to 1.7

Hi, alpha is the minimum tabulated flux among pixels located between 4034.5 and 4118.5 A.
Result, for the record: 12.9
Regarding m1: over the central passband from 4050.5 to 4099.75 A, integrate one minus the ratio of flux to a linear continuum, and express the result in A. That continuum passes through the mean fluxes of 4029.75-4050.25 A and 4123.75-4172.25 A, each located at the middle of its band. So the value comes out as 2.1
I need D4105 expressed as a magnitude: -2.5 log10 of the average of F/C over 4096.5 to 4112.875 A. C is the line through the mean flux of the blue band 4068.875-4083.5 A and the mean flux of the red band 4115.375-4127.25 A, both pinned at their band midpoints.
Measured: 0.06 mag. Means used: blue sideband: 15.9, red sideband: 15.2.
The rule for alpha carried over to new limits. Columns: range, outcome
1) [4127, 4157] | 13.38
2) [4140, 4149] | 14.29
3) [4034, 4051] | 15.48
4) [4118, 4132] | 13.94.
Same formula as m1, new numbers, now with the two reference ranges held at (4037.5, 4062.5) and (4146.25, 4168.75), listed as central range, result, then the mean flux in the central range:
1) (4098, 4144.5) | 1.9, 15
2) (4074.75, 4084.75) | 0.4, 15.6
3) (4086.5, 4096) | 0.6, 15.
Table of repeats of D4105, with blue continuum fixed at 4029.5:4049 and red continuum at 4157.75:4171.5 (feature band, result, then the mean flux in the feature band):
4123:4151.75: 0.04 mag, 15.1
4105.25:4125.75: 0.03 mag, 15.5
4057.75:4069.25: 0.08 mag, 15.2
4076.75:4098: 0.08 mag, 15.1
